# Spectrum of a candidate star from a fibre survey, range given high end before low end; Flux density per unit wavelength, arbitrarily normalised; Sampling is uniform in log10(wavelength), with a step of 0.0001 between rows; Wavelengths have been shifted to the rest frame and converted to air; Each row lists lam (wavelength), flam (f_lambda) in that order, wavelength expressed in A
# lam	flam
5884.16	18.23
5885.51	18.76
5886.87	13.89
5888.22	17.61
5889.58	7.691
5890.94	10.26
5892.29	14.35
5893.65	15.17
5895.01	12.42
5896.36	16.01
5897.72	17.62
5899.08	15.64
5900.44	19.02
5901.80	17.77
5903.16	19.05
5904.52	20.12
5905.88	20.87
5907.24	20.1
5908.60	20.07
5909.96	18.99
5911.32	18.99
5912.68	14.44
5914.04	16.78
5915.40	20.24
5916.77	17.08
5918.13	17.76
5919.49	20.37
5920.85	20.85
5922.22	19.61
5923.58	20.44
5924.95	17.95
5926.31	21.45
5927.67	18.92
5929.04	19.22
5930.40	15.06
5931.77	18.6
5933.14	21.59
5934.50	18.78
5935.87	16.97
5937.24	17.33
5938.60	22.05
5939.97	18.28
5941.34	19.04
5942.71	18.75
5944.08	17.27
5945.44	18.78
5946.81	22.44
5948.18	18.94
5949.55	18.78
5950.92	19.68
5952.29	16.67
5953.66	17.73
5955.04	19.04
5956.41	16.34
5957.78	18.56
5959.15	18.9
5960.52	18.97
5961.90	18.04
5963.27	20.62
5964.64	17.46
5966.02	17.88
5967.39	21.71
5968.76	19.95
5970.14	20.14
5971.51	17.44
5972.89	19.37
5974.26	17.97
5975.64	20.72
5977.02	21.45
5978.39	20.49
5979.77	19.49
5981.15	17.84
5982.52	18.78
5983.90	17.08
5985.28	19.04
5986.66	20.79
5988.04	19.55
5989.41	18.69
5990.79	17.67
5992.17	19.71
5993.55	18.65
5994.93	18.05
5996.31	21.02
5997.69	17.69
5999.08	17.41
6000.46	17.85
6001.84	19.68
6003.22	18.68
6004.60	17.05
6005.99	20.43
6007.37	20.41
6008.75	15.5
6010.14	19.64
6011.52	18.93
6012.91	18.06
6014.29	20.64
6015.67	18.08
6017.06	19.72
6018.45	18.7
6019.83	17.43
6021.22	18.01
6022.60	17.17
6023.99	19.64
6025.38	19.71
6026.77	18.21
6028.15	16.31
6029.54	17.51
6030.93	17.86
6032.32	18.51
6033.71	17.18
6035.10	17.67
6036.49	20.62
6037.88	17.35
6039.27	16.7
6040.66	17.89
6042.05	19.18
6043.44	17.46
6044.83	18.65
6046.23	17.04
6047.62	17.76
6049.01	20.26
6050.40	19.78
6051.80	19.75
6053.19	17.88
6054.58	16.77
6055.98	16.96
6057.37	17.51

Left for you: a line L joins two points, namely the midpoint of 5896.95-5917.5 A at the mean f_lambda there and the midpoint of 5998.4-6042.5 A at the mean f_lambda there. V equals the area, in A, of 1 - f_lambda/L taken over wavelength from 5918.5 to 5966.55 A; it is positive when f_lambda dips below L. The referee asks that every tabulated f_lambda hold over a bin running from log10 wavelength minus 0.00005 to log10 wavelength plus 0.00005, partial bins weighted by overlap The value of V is -1.3 A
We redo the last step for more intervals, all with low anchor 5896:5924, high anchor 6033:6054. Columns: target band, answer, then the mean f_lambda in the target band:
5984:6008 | -0.6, 18.9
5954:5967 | 0.0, 18.5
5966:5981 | -1.0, 19.7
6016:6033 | 0.1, 18.2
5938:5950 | -0.5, 19.4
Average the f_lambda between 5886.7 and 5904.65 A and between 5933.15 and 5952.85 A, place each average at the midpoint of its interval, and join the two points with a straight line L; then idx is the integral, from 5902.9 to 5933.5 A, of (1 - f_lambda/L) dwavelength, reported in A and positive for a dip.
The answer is -3.6 A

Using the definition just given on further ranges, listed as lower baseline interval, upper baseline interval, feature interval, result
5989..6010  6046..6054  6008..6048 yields 1.16 A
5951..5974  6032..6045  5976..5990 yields -0.63 A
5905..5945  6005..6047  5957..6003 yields -1.12 A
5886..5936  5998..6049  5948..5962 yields -0.33 A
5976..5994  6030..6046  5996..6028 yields 0.01 A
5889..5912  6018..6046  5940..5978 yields -3.61 A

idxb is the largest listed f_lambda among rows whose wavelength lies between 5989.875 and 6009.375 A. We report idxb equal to 21.02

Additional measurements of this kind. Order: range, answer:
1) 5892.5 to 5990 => 22.44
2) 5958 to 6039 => 21.71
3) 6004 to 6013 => 20.43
